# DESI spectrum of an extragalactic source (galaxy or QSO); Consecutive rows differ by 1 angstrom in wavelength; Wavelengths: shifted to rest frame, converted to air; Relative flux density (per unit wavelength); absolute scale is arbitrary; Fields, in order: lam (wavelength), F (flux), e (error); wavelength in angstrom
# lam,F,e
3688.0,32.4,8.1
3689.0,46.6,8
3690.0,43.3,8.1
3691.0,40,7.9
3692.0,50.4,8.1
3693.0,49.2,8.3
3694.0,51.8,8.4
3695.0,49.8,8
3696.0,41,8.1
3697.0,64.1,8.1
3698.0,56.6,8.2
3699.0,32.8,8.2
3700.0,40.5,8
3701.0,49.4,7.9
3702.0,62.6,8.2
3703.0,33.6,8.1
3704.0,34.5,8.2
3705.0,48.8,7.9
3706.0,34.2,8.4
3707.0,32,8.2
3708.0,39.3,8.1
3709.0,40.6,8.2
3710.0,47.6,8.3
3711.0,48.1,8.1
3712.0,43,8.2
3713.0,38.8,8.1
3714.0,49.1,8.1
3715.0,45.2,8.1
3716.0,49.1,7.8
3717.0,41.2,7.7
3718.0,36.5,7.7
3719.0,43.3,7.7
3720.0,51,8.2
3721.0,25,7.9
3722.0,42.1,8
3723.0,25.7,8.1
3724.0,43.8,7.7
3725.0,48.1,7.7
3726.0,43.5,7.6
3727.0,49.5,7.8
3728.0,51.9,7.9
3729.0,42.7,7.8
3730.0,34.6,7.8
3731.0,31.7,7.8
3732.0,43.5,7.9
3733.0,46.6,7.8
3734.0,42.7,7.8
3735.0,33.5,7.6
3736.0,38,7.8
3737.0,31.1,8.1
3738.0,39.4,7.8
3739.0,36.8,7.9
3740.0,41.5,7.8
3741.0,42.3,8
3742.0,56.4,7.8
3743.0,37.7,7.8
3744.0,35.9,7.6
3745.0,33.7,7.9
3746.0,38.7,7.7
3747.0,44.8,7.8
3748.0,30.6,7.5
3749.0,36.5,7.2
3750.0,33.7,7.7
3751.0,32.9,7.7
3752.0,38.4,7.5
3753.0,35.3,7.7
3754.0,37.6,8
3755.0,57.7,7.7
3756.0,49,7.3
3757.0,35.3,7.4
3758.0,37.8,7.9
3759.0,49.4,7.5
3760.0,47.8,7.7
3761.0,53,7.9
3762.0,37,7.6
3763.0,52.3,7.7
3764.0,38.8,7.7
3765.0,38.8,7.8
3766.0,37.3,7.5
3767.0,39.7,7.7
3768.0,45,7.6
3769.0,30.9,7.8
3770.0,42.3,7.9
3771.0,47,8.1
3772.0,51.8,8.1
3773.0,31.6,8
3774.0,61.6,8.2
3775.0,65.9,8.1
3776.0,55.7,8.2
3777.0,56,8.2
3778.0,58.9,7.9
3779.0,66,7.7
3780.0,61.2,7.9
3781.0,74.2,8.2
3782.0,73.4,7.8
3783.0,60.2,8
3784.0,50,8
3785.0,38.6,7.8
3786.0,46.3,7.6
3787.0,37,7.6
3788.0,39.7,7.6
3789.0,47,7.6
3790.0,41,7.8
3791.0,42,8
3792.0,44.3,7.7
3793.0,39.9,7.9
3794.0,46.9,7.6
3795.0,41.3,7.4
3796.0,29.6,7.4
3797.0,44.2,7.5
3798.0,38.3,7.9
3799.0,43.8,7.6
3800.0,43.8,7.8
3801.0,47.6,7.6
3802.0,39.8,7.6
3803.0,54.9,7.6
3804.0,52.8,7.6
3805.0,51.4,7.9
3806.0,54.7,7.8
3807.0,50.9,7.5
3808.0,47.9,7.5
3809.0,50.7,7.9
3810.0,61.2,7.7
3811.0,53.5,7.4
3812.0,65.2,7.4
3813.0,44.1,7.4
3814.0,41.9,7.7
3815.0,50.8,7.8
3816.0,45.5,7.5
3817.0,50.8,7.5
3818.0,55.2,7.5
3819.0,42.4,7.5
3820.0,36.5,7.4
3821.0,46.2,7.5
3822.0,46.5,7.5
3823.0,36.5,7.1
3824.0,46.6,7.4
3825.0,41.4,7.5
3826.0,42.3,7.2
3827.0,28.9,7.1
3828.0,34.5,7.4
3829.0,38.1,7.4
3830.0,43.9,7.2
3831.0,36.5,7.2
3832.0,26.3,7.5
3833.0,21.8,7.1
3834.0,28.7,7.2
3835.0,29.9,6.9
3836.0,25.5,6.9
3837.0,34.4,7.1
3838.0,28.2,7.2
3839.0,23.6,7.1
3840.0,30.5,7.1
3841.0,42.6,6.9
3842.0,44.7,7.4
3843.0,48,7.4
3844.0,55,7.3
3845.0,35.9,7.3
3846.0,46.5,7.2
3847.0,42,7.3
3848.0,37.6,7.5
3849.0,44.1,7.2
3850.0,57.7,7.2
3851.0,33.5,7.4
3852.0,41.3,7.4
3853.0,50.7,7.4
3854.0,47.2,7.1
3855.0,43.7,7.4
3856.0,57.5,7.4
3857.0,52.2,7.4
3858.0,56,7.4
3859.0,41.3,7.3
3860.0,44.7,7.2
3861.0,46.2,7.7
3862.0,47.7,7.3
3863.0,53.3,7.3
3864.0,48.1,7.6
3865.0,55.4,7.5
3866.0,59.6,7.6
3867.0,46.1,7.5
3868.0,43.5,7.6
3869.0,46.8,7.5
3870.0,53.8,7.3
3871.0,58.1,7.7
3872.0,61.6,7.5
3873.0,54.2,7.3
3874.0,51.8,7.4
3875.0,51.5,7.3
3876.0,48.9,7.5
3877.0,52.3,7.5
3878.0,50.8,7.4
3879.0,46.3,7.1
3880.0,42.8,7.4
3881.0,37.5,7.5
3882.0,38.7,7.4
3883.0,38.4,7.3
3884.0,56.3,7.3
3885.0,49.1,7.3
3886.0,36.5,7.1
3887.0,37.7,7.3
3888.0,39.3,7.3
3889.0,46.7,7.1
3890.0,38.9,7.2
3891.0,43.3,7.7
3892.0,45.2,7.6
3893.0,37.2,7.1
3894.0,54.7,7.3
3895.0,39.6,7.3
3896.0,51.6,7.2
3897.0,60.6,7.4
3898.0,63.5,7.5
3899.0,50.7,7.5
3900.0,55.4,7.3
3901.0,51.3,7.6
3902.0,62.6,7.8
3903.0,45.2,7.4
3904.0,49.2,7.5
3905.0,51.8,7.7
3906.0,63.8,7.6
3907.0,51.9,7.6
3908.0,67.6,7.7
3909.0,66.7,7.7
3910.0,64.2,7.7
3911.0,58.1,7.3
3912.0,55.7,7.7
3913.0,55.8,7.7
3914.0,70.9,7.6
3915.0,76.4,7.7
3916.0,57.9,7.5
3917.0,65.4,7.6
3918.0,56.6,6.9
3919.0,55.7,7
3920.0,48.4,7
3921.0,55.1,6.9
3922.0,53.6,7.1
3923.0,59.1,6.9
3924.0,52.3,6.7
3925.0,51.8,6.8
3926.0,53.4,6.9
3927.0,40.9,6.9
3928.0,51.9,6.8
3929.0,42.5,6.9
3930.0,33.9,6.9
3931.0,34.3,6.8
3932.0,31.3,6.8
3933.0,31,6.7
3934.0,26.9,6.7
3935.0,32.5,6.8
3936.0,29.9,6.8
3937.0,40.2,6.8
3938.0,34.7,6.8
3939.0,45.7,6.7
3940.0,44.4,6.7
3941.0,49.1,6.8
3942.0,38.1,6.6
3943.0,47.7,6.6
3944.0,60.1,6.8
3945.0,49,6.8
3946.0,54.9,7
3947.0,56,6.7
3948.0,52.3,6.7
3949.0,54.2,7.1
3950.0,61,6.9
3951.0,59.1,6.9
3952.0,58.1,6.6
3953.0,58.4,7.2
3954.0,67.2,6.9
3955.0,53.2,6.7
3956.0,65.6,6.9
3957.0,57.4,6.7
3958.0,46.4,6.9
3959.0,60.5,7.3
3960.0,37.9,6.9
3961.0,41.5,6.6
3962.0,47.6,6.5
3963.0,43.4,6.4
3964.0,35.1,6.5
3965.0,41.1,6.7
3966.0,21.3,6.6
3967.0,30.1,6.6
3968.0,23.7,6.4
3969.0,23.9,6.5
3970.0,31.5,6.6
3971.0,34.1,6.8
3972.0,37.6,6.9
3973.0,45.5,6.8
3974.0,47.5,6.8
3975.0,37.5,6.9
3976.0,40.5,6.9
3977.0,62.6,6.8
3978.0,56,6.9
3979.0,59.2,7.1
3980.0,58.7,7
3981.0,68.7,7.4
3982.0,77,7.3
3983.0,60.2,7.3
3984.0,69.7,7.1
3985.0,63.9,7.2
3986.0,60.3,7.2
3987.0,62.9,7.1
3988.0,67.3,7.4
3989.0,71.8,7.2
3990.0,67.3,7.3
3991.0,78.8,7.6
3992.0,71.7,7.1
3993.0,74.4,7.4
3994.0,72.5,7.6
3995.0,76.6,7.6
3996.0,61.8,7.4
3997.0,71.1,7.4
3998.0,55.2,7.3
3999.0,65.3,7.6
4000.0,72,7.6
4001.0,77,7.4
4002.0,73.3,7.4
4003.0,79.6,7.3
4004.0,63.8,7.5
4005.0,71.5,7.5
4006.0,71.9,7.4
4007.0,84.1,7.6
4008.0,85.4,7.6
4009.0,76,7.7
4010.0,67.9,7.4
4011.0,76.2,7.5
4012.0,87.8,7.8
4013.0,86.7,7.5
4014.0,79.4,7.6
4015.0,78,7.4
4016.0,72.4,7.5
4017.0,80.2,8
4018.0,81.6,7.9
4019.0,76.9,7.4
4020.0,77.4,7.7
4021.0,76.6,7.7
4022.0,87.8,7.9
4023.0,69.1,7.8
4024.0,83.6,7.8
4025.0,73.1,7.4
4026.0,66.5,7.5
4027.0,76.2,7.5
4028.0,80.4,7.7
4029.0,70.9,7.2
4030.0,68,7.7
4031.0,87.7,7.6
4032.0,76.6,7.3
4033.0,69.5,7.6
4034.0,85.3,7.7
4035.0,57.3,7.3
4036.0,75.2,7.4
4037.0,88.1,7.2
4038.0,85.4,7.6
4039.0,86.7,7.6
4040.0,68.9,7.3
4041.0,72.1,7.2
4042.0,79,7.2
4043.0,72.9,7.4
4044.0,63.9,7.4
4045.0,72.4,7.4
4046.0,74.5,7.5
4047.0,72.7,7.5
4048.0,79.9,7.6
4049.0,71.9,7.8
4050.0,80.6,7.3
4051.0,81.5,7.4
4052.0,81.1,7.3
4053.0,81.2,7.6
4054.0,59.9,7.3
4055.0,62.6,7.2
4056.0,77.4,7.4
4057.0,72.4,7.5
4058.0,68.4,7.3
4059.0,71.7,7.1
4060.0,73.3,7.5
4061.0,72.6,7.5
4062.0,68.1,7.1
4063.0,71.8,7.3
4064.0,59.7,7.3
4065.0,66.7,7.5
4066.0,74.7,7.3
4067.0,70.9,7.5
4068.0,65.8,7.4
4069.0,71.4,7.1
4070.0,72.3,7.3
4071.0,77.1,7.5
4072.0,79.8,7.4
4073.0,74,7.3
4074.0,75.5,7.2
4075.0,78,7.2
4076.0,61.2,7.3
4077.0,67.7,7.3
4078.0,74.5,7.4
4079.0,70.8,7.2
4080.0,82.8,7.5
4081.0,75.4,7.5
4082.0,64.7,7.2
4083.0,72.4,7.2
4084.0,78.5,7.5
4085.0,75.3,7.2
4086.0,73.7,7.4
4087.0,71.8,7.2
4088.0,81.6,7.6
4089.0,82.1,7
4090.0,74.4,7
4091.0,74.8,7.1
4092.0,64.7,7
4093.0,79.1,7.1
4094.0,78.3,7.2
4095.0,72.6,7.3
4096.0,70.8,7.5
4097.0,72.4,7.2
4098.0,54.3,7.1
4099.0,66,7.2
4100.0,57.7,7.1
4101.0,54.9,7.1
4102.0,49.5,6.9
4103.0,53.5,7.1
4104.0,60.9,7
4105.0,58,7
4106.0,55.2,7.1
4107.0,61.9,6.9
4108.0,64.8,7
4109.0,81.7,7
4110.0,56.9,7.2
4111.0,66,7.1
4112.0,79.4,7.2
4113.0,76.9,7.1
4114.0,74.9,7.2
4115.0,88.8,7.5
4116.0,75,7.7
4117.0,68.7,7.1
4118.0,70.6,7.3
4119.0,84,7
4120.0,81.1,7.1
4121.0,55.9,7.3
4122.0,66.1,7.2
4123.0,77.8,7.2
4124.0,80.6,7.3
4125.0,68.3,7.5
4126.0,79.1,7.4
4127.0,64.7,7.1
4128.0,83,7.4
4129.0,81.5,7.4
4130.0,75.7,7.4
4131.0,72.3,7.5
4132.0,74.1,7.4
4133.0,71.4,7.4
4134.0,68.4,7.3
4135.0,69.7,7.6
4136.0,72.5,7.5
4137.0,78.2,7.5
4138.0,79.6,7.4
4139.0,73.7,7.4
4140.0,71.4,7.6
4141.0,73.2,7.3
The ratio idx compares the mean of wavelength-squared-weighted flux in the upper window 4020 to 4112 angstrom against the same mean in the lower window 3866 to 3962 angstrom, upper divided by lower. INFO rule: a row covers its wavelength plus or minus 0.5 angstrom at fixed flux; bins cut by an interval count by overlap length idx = 1.54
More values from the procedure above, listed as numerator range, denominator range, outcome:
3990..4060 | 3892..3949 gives 1.56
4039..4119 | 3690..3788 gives 1.91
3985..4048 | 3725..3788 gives 1.90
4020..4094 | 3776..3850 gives 1.88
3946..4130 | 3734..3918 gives 1.63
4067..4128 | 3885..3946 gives 1.57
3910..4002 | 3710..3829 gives 1.31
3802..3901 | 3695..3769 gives 1.16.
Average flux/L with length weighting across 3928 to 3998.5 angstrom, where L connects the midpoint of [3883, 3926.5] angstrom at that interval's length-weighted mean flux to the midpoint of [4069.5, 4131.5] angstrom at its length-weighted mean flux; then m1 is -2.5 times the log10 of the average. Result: 0.161 mag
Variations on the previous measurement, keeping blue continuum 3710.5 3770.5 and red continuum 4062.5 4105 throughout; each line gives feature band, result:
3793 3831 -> 0.04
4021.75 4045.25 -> -0.15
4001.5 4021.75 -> -0.21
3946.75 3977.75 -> 0.28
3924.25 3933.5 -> 0.34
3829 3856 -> 0.27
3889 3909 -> 0.05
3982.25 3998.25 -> -0.10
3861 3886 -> 0.06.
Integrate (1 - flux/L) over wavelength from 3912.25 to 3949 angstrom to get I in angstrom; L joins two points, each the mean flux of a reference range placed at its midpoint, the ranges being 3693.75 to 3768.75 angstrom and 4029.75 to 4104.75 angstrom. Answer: 6.9 angstrom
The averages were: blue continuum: 41.9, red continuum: 72.1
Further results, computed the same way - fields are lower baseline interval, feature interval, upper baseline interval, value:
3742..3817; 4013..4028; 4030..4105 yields -2.12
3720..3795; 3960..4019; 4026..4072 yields 5.53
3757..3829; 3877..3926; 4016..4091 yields 5.25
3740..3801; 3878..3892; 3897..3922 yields 3.28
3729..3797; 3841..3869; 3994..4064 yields 3.79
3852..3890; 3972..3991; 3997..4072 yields 1.83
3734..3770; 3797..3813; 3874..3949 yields -2.52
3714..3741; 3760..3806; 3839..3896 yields -4.84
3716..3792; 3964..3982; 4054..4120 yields 5.40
